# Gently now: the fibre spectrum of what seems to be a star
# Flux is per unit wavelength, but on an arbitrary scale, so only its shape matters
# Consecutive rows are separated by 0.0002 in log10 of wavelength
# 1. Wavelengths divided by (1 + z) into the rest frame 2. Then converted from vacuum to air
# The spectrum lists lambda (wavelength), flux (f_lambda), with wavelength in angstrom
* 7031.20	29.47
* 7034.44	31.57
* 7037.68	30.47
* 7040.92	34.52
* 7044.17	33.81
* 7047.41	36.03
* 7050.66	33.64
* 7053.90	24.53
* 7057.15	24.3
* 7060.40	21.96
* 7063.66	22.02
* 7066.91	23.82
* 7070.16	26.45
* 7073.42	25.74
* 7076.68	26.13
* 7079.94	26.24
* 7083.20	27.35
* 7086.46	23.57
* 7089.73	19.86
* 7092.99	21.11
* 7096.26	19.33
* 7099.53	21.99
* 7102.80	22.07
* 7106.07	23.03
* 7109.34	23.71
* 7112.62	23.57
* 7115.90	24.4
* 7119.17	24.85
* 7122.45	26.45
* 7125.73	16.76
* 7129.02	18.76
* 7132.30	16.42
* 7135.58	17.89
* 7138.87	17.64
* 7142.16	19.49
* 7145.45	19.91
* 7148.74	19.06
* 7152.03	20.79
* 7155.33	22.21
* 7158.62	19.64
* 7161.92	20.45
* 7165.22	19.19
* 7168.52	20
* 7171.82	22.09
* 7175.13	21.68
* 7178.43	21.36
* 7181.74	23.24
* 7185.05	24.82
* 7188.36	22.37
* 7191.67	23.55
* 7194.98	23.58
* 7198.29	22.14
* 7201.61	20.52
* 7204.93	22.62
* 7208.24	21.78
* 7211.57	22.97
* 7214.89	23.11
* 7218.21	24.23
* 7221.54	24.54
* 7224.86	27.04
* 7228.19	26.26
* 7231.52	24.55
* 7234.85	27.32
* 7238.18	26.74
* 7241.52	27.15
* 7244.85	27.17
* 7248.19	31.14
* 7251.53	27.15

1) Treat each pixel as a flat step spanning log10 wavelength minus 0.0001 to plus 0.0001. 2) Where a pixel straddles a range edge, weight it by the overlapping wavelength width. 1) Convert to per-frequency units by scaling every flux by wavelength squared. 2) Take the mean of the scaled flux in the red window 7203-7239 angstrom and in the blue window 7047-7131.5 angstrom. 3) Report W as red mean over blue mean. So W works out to 1.1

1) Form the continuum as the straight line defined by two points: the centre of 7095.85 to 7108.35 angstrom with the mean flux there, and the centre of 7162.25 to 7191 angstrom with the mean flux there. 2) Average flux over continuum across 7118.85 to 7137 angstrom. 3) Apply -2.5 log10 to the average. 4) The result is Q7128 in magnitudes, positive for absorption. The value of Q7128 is 0.11 mag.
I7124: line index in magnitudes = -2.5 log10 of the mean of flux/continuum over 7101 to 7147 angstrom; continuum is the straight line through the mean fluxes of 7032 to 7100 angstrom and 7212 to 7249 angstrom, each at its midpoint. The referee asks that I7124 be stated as 0.24 mag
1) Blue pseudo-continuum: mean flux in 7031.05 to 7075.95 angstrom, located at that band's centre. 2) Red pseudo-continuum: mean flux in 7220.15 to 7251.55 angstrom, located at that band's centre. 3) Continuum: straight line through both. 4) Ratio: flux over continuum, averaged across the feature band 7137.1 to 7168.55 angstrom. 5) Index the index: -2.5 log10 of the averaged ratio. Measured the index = 0.36 mag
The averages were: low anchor 28.4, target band 19.8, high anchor 26.9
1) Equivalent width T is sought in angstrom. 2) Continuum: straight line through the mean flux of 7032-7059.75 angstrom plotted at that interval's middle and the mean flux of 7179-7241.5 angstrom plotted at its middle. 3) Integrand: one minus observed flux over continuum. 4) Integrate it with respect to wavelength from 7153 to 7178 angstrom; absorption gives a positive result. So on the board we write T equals 4.9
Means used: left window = 30.7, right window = 24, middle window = 20.8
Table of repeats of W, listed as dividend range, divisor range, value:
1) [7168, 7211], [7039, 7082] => 0.84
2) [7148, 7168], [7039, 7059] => 0.67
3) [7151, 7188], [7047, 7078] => 0.85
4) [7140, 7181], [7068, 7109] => 0.89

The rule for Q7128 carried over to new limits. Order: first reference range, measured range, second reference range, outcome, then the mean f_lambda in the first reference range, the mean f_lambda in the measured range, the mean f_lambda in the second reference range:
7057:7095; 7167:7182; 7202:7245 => 0.14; 24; 21.5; 24.8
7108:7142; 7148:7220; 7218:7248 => 0.10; 20.9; 21.9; 26.5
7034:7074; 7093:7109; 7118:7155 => 0.08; 28.3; 21.7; 19.8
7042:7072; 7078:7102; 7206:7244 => 0.19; 27.5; 22.8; 25.1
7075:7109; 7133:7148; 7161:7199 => 0.21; 23.1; 18.6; 22.1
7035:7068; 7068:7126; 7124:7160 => 0.00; 28.7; 23.6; 19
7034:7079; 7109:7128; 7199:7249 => 0.17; 28.1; 23.1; 25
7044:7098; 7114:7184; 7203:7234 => 0.20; 25.4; 20.6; 24.2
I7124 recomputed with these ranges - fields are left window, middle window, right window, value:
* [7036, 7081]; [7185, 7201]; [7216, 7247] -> 0.16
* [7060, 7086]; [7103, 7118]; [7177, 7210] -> 0.03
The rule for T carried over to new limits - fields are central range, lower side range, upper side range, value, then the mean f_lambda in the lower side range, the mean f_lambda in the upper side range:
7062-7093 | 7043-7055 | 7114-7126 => 4.8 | 32.3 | 23.9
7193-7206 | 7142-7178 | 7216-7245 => 0.7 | 20.5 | 26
